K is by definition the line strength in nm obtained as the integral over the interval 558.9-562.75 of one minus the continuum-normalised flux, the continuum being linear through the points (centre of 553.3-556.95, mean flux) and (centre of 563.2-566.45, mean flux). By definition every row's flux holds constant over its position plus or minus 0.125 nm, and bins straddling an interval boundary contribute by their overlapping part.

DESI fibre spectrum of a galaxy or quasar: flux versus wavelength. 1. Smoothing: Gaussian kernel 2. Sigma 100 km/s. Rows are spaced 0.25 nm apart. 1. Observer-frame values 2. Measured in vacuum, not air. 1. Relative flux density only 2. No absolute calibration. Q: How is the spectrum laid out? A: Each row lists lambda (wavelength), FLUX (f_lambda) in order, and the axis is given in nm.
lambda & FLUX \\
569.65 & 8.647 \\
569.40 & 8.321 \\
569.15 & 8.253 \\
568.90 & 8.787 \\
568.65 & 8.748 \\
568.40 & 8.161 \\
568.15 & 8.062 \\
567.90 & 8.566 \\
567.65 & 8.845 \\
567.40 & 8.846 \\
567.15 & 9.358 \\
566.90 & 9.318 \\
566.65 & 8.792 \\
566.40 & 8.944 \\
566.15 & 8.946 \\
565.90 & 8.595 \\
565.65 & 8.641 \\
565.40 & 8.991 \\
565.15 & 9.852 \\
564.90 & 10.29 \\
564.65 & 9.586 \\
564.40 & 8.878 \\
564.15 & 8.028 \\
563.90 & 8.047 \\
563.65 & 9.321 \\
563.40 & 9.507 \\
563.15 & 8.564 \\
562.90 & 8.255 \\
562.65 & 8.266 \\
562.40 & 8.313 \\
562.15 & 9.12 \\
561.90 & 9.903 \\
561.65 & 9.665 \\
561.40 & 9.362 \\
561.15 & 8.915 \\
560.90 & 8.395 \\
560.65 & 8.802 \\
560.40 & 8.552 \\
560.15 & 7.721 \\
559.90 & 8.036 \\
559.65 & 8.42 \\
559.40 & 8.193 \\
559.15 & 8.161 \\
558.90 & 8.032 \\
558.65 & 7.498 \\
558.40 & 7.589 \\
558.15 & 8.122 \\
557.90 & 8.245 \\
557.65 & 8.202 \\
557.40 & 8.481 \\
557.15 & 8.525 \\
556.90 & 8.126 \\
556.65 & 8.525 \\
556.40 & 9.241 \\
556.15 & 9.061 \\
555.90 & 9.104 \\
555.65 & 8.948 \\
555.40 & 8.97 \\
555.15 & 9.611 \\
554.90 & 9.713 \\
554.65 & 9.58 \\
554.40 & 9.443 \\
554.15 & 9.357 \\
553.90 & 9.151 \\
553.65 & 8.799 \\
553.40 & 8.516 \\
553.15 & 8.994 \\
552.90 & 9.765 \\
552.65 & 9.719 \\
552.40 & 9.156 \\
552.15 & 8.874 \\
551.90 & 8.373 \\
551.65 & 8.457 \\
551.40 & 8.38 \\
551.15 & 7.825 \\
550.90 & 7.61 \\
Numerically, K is 0.18 nm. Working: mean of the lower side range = 9.1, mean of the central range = 8.64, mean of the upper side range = 9.04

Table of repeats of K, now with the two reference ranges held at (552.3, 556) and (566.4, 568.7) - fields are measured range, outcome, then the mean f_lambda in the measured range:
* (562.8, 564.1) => 0.029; 8.71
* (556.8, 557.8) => 0.088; 8.34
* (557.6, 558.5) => 0.106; 8.04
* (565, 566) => -0.026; 9.06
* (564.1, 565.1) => -0.053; 9.33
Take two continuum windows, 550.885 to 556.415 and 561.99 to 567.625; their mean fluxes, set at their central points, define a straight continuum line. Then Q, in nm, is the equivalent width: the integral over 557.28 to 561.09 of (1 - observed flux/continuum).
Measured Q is 0.34 nm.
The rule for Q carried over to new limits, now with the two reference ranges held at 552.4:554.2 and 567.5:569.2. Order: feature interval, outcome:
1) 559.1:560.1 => 0.08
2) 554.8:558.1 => 0.09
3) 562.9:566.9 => -0.15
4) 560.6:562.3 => -0.07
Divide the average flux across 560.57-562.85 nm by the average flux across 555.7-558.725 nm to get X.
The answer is 1.1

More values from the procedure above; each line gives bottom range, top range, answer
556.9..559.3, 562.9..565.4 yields 1.12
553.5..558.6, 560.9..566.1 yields 1.02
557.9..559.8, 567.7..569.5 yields 1.05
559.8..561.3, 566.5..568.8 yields 1.04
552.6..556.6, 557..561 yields 0.89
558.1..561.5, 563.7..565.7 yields 1.10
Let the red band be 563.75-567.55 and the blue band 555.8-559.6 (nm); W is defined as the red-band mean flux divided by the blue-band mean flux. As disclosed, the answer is 1.08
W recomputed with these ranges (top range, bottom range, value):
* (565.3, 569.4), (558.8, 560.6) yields 1.07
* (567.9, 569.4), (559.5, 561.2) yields 1.00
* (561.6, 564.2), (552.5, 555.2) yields 0.95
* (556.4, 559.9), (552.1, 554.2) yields 0.90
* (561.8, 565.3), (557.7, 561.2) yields 1.10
